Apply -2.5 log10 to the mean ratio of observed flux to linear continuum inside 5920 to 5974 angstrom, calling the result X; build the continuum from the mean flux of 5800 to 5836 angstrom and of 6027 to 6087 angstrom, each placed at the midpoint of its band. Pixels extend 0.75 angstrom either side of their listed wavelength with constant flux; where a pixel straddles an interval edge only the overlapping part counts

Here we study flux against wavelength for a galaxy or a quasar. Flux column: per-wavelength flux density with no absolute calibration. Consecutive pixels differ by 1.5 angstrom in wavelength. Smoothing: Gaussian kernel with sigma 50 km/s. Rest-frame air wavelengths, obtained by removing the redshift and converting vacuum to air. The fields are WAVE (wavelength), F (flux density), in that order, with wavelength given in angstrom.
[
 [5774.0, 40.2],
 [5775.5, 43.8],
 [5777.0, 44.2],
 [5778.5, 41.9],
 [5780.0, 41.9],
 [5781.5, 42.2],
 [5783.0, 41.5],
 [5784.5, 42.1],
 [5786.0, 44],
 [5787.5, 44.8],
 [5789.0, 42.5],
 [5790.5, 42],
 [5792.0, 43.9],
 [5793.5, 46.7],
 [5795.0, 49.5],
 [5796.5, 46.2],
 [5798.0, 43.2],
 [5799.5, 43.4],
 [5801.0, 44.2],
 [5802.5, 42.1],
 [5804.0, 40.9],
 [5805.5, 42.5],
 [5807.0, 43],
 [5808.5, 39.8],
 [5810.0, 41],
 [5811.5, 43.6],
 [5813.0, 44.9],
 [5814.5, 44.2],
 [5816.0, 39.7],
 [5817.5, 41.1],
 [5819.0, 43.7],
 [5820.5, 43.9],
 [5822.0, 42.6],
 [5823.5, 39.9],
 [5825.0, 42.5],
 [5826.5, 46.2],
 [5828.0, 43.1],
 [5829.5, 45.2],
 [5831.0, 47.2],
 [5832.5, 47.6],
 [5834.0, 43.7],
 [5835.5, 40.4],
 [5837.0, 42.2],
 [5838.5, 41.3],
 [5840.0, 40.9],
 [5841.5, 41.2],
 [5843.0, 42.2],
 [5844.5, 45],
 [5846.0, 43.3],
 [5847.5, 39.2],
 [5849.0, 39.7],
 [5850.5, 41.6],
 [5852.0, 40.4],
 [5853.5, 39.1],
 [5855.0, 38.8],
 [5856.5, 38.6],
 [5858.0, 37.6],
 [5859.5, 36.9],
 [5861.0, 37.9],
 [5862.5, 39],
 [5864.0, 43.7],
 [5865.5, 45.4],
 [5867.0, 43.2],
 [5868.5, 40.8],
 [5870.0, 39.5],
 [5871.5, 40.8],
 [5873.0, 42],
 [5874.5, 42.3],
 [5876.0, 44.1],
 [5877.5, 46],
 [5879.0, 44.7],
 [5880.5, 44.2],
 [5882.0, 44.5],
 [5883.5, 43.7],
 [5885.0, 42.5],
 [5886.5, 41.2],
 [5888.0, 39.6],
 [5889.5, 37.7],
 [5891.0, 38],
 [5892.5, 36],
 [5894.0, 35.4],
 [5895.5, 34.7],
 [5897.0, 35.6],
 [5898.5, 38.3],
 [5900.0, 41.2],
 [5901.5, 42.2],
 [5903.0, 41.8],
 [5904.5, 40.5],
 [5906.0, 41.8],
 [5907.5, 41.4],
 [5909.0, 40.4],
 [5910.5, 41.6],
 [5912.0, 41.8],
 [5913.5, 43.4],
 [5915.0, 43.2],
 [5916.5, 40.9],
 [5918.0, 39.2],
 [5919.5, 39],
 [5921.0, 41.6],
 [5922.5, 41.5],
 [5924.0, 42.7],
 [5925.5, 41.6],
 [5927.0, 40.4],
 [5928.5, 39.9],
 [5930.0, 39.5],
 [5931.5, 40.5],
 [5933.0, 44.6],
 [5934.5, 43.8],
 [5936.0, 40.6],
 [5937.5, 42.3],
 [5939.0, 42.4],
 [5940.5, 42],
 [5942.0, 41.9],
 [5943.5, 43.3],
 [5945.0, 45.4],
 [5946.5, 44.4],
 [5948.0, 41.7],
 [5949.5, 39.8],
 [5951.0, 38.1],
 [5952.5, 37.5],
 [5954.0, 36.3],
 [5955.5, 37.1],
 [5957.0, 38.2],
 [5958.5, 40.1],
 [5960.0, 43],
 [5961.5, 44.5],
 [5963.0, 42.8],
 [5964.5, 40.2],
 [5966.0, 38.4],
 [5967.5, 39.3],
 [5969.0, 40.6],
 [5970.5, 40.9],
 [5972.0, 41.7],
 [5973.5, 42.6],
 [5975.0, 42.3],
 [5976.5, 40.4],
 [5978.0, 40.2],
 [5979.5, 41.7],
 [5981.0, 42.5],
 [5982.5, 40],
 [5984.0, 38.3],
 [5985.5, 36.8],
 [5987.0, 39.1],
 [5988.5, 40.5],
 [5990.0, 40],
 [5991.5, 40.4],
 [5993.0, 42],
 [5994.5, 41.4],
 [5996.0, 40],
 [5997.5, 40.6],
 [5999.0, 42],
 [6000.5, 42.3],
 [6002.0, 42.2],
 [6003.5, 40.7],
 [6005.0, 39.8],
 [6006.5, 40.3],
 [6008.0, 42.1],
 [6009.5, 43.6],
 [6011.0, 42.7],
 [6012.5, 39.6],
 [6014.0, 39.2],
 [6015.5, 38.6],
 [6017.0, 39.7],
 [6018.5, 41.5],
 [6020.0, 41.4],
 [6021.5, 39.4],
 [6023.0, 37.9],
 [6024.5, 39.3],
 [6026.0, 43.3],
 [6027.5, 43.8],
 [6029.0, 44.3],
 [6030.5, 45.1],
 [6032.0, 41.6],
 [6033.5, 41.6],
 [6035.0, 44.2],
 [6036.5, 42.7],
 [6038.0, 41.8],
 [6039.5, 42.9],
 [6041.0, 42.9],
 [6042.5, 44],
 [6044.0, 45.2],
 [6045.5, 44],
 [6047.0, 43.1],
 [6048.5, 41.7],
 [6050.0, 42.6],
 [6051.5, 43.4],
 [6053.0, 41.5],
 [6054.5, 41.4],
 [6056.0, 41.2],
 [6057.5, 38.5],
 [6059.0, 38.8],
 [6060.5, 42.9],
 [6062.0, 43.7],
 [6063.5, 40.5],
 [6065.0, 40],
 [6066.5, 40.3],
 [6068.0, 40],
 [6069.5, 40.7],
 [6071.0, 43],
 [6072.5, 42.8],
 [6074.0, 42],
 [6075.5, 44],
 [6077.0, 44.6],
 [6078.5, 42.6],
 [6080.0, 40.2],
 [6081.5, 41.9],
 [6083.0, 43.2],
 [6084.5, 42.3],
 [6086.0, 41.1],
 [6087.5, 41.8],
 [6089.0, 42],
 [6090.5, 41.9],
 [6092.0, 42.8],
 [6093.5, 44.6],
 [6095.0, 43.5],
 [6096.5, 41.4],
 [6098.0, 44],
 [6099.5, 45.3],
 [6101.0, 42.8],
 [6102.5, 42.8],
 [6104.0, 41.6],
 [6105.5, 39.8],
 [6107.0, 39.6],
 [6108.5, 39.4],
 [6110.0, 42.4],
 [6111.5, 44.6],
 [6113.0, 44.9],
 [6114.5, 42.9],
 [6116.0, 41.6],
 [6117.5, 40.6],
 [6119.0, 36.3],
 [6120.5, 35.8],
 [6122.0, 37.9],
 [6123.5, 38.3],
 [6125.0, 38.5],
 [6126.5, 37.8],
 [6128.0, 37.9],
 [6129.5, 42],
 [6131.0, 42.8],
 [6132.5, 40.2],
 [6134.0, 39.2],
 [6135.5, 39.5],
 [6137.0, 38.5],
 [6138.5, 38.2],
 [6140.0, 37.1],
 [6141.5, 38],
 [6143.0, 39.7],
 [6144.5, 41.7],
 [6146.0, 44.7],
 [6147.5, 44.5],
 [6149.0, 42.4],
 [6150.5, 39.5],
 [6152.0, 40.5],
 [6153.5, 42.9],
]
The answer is 0.039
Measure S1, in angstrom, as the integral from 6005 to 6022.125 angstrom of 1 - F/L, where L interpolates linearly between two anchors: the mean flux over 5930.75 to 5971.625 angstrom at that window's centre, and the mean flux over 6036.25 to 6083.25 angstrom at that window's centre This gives 0.4 angstrom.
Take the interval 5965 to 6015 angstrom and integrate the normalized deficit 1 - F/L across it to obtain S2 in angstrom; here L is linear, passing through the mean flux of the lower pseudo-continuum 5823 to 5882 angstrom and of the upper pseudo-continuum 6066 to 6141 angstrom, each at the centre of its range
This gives 1.0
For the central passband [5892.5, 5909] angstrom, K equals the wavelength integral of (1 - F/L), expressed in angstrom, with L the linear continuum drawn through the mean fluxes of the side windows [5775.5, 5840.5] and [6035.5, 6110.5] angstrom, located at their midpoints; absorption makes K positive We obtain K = 1.40 angstrom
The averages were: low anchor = 43.2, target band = 39.2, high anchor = 42.1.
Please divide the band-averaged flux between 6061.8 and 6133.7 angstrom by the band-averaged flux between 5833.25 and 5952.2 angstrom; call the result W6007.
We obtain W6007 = 1.0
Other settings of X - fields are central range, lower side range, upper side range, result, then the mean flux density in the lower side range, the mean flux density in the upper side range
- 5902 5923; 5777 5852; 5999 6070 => 0.03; 43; 41.7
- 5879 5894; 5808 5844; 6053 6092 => 0.05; 42.9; 41.7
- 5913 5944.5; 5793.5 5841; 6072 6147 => 0.02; 43.3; 41.2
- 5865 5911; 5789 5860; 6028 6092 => 0.04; 42.5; 42.3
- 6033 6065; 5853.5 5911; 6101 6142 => -0.05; 40.6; 40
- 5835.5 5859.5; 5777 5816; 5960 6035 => 0.05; 43.2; 41.1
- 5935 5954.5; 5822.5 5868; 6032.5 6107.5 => 0.02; 41.8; 42.2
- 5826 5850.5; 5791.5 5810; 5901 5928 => 0.00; 43.7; 41.4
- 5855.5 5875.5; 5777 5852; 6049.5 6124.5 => 0.05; 43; 41.6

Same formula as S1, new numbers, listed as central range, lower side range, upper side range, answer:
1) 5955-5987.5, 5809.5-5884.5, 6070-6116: 1.41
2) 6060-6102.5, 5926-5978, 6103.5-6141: -2.33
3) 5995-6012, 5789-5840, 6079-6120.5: 0.38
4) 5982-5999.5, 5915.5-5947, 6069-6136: 0.67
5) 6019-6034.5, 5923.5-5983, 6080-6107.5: -0.02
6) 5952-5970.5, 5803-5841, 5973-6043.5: 0.78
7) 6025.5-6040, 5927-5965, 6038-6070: -0.48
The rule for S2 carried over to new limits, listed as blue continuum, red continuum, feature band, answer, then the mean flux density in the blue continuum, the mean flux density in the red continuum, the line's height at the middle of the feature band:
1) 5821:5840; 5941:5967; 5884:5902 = 1.50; 43.4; 40.7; 42.1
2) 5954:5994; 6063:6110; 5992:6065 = -0.87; 40.4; 42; 41.2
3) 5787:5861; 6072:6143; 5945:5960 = 0.76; 42.5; 41.1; 41.8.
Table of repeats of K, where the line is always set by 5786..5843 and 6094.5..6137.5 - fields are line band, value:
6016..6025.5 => 0.4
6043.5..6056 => -0.4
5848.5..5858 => 0.8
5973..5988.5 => 0.6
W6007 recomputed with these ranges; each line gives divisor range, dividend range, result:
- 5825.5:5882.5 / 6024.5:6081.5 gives 1.01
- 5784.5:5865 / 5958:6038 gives 0.97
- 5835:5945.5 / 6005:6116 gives 1.02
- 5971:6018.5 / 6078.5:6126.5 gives 1.02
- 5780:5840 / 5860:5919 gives 0.95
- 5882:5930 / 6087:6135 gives 1.02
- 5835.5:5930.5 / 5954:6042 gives 1.00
